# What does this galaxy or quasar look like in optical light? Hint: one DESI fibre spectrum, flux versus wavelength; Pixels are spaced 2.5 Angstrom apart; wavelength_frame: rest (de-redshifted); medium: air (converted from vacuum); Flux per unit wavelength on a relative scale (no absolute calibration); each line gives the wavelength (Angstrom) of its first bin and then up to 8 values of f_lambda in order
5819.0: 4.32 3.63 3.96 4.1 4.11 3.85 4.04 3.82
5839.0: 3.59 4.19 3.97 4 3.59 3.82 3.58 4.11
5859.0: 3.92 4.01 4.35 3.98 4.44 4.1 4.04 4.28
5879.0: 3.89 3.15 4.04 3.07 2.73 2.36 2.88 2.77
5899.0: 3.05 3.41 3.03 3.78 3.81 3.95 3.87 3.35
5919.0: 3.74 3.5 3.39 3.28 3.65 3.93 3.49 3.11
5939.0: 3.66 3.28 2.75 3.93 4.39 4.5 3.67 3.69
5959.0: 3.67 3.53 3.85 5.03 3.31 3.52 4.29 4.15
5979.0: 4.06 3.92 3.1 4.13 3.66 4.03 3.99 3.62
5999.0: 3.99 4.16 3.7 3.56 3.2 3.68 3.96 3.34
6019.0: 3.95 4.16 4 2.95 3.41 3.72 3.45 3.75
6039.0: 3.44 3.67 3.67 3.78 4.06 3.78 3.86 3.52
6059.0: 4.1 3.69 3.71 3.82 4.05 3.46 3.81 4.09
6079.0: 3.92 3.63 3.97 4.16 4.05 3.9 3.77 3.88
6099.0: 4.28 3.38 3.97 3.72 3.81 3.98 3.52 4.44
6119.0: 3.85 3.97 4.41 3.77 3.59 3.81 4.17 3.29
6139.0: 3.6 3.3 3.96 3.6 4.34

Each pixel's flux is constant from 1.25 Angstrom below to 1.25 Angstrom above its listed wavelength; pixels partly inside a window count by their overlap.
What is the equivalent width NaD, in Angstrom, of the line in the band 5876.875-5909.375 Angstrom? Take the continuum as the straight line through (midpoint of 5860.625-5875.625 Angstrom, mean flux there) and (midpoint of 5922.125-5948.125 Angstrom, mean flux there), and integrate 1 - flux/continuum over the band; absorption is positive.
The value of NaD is 5.5 Angstrom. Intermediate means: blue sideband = 4.16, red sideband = 3.46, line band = 3.24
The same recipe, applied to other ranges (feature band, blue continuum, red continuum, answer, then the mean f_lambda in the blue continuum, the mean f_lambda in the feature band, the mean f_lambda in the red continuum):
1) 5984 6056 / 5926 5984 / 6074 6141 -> 1.6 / 3.76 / 3.72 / 3.87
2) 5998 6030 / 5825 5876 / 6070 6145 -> 1.7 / 3.98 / 3.7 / 3.85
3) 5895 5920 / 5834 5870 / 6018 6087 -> 2.8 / 3.95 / 3.47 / 3.77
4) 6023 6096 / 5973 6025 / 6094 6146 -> 1.3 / 3.84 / 3.77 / 3.83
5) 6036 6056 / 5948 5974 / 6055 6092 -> 0.7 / 3.93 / 3.74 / 3.86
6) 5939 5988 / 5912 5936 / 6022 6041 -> -3.5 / 3.57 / 3.82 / 3.56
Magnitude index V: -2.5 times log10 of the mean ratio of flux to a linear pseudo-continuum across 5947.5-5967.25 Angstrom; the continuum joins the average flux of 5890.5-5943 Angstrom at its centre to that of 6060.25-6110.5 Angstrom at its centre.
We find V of -0.147 mag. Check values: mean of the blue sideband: 3.4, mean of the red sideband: 3.85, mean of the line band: 4.01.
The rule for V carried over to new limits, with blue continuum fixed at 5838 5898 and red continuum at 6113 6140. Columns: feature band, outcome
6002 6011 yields 0.07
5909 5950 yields 0.05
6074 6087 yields -0.03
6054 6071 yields 0.01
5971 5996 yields -0.03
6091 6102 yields -0.01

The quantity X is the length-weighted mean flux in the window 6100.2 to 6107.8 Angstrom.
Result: 3.69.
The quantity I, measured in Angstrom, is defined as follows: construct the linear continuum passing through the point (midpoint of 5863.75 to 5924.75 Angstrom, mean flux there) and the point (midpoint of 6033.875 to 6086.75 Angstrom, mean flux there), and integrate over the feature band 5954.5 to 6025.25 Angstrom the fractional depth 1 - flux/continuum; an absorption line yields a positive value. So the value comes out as -2.72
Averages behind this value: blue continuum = 3.55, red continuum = 3.79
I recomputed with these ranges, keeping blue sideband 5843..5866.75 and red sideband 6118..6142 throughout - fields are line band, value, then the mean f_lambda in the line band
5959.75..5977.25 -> -0.3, 3.94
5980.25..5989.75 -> 0.4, 3.7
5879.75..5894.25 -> 3.1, 3.08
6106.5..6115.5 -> 0.0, 3.78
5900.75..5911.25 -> 0.9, 3.55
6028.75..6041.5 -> 0.9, 3.58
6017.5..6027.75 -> 0.2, 3.75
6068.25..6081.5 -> -0.1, 3.84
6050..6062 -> 0.1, 3.8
